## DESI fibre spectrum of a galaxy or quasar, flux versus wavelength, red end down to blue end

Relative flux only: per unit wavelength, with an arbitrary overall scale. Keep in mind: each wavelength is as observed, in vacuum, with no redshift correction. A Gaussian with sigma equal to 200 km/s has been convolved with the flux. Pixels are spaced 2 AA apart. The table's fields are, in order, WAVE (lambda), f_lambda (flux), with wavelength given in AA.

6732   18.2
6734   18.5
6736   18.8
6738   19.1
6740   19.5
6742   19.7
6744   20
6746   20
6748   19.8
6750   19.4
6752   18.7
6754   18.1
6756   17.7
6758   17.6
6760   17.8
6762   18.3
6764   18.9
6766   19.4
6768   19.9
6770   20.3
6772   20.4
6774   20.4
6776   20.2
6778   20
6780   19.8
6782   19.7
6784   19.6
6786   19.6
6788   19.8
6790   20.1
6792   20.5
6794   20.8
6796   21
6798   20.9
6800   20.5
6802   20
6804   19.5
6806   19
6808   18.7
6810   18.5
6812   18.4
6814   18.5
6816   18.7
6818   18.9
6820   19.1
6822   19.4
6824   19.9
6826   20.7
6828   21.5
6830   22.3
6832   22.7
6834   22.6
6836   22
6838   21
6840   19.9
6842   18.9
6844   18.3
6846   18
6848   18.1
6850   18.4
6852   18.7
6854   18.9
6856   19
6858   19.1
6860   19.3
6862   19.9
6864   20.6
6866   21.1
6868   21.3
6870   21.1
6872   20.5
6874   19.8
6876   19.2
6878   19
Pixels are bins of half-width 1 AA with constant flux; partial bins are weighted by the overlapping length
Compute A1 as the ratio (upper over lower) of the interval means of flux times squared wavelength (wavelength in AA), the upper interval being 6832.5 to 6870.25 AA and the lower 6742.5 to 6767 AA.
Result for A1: 1.08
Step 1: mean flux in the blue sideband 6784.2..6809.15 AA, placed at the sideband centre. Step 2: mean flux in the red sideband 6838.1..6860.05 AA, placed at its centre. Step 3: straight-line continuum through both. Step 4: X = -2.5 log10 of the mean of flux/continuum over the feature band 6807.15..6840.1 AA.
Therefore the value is -0.04 mag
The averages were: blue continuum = 20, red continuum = 18.9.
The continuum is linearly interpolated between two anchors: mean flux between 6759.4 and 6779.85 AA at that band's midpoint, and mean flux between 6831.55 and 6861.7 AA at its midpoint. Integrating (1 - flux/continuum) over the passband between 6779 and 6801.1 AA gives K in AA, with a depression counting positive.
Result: -0.7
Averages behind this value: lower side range 19.6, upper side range 19.6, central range 20.2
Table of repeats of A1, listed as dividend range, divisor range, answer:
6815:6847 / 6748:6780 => 1.08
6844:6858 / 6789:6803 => 0.92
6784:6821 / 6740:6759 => 1.05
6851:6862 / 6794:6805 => 0.95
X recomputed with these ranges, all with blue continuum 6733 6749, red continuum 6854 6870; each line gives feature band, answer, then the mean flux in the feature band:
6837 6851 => 0.06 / 18.9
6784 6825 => 0.01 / 19.6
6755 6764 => 0.09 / 18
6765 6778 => -0.03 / 20.1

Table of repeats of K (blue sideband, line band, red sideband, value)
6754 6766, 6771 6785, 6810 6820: -1.3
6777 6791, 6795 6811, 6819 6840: 0.4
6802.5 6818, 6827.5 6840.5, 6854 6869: -1.6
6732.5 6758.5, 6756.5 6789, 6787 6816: -0.2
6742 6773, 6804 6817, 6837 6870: 0.4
